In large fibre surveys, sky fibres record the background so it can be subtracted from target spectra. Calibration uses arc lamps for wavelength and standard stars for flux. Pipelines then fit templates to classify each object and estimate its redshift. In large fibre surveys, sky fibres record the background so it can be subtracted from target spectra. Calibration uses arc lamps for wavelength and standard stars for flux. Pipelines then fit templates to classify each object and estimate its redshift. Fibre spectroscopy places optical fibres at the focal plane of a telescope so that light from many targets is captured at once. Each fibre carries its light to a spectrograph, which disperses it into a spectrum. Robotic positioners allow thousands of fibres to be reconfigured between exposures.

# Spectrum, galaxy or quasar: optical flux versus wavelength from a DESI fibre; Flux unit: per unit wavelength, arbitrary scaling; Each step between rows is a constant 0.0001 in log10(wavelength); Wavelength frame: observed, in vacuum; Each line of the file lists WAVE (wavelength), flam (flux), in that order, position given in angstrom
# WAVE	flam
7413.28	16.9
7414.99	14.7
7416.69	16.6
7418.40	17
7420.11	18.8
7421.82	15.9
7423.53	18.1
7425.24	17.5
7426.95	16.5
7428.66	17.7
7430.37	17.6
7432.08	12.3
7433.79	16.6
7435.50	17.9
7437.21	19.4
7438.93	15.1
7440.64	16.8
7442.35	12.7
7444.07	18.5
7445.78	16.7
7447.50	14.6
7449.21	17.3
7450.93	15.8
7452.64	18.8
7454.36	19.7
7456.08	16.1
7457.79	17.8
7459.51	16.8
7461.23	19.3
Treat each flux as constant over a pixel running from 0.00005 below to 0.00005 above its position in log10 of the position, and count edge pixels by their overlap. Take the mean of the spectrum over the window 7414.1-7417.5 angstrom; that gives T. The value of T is 15.7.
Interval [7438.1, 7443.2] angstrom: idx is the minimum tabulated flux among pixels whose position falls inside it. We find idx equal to 12.7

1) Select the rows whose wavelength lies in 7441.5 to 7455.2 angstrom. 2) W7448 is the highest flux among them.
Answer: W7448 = 19.7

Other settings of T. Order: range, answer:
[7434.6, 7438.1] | 18.6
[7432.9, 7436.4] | 17.3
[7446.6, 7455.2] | 17.2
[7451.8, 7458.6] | 18.1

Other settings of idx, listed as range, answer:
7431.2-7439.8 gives 12.3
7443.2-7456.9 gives 14.6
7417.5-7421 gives 17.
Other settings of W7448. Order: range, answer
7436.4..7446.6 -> 19.4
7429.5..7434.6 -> 17.6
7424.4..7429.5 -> 17.7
